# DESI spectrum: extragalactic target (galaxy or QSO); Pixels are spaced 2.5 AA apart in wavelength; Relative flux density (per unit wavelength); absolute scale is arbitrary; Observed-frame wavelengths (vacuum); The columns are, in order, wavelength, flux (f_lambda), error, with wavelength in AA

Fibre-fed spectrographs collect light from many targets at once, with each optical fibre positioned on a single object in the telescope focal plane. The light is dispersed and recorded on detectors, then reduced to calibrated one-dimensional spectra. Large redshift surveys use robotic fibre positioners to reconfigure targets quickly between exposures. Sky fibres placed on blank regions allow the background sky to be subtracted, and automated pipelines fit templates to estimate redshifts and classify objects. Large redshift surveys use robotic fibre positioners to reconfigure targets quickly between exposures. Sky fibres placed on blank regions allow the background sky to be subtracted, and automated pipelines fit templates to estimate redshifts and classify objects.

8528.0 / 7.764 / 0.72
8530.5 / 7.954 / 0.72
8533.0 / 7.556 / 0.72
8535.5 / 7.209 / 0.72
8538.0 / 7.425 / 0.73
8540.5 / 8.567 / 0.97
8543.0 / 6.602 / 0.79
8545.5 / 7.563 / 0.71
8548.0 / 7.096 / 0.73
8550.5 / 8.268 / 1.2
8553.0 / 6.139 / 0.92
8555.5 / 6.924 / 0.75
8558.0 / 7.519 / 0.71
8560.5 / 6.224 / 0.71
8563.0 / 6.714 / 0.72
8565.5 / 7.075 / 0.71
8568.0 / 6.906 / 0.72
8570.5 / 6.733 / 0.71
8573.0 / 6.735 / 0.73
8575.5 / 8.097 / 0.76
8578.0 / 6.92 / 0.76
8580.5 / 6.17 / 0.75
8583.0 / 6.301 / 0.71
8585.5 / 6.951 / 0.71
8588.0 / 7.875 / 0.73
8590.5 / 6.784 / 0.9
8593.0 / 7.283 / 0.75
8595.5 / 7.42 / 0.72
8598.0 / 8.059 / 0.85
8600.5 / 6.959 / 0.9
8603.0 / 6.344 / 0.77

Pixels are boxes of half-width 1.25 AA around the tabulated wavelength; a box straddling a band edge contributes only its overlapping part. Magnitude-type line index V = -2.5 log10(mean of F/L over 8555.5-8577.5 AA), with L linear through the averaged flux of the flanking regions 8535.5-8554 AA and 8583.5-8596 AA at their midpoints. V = 0.046 mag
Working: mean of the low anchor 7.39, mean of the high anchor 7.2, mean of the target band 6.99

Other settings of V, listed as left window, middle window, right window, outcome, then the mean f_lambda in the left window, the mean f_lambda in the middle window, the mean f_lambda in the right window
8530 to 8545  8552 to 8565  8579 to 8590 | 0.074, 7.53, 6.74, 6.82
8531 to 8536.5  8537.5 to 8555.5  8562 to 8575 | -0.012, 7.47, 7.35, 6.91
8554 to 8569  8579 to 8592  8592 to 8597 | 0.066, 6.88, 6.83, 7.39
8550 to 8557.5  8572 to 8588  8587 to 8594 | 0.042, 7.04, 6.94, 7.3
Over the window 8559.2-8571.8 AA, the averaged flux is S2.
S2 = 6.73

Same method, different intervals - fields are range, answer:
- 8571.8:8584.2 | 6.85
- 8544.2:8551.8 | 7.63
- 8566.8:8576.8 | 7.12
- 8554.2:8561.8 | 6.88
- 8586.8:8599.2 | 7.48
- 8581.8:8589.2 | 7.04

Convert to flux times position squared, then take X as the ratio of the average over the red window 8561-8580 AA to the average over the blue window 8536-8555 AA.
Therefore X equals 0.95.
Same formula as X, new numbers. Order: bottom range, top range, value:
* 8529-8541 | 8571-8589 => 0.92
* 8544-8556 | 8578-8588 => 0.94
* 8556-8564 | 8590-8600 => 1.09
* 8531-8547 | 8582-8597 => 0.96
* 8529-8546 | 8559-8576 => 0.92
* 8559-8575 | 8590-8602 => 1.08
